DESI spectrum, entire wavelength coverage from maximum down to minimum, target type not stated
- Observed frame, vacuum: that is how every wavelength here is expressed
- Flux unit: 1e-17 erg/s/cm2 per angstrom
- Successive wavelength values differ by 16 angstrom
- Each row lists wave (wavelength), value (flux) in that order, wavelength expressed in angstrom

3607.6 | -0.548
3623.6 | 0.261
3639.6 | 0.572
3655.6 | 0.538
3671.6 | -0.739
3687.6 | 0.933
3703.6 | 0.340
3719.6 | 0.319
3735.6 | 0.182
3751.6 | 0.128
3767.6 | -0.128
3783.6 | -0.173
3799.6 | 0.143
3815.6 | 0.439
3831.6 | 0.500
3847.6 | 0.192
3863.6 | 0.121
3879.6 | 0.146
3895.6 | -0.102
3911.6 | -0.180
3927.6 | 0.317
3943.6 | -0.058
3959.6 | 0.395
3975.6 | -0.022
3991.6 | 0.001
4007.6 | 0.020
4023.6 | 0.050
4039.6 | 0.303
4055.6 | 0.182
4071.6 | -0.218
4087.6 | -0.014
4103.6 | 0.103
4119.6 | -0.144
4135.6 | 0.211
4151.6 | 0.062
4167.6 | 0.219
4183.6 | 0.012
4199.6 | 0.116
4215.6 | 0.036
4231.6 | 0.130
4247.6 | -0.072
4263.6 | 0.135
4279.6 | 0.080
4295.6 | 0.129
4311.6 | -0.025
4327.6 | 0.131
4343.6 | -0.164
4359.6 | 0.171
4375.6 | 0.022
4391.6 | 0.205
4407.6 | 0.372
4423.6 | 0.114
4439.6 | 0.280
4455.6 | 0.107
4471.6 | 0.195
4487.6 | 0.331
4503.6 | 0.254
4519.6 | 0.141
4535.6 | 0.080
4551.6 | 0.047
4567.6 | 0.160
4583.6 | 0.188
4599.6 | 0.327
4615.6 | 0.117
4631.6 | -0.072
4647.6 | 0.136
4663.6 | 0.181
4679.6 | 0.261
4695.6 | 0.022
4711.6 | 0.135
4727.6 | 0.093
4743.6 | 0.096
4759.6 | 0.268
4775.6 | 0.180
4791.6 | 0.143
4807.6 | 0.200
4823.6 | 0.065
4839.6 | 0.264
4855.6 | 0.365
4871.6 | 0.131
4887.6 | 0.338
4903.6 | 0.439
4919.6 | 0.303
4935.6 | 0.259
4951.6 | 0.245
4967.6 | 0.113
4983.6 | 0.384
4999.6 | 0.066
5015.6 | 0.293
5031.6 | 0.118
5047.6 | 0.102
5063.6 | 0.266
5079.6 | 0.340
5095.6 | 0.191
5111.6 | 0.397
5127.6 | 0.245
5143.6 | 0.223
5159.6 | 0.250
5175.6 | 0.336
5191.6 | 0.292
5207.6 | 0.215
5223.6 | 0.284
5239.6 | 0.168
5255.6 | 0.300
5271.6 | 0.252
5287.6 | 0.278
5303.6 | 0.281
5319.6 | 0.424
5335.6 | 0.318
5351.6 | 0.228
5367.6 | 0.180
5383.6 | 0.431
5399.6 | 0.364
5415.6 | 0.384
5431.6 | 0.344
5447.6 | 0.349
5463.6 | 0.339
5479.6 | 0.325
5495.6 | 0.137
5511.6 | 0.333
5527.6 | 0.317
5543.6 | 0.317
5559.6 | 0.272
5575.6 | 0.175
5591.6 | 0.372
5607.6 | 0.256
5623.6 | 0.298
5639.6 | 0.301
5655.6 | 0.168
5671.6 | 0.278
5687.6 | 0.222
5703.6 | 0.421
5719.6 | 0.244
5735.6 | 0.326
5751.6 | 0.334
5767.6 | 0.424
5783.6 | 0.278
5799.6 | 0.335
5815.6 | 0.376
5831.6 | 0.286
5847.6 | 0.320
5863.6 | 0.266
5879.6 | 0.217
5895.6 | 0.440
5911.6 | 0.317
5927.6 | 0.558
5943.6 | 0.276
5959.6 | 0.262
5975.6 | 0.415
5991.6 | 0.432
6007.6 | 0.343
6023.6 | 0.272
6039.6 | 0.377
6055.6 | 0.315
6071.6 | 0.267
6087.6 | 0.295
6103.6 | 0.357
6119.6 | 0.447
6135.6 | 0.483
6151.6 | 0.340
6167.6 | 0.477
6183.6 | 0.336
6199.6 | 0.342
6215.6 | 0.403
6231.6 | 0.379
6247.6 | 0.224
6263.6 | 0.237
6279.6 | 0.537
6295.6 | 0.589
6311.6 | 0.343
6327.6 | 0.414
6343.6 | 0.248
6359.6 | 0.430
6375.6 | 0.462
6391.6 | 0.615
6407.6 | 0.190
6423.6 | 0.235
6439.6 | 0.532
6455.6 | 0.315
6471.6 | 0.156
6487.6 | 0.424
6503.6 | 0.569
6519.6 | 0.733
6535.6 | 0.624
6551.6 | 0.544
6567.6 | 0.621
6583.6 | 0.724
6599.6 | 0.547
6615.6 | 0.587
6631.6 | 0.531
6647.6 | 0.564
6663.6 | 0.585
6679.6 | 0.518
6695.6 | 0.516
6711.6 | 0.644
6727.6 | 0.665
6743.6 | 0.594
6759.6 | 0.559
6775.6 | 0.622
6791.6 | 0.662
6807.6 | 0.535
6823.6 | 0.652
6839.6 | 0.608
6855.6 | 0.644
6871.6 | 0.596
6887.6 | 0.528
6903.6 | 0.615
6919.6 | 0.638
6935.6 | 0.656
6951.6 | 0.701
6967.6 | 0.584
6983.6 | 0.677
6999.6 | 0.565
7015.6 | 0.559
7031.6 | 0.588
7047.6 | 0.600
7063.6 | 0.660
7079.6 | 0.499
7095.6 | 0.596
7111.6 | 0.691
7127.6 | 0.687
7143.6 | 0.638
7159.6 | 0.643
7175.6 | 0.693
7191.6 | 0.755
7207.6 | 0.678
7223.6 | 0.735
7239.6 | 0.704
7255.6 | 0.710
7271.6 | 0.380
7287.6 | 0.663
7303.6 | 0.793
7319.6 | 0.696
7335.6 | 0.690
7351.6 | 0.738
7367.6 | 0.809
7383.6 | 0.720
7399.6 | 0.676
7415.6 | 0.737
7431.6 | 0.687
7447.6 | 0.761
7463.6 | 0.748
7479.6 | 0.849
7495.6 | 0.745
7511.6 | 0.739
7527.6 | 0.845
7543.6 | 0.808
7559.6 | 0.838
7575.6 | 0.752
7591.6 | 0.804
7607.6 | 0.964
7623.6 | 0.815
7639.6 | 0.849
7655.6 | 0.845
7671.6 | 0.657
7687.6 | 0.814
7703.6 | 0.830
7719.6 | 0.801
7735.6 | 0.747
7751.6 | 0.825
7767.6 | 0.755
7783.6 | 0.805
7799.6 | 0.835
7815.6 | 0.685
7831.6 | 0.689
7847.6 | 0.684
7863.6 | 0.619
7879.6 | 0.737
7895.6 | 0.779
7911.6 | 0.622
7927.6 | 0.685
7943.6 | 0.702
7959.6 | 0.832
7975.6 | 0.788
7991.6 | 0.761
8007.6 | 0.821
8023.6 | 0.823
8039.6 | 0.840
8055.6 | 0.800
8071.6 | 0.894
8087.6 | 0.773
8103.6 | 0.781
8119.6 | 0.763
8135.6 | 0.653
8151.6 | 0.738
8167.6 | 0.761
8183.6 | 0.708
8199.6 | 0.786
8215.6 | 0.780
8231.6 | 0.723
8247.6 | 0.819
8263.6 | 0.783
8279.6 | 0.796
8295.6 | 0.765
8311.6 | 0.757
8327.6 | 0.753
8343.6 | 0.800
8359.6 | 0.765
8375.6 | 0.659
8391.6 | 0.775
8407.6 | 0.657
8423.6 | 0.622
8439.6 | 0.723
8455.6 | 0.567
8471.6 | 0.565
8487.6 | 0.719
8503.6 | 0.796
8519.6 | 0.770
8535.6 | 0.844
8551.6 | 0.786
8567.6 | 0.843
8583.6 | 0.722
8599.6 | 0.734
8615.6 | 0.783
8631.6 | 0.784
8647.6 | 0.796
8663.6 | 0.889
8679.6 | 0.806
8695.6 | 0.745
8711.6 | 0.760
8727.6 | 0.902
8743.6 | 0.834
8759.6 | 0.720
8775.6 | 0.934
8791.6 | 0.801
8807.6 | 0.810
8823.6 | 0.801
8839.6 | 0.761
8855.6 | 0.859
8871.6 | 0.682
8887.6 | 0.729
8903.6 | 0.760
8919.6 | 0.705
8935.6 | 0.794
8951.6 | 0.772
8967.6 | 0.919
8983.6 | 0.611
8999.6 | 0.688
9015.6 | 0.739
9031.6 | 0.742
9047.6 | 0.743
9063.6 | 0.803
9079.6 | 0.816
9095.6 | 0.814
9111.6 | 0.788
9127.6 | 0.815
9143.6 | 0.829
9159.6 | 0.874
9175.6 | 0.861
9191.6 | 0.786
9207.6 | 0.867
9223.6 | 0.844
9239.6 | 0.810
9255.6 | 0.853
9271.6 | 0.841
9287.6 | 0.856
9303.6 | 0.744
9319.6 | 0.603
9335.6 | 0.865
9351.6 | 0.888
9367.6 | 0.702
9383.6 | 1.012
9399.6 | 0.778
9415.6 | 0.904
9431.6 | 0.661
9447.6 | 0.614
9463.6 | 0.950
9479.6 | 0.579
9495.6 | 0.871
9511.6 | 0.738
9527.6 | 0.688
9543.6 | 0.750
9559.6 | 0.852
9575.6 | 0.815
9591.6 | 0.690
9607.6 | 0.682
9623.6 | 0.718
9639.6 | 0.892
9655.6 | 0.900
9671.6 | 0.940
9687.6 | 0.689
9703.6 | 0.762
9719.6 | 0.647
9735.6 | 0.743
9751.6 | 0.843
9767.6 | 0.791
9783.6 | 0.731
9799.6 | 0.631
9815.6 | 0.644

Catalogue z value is 0.630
